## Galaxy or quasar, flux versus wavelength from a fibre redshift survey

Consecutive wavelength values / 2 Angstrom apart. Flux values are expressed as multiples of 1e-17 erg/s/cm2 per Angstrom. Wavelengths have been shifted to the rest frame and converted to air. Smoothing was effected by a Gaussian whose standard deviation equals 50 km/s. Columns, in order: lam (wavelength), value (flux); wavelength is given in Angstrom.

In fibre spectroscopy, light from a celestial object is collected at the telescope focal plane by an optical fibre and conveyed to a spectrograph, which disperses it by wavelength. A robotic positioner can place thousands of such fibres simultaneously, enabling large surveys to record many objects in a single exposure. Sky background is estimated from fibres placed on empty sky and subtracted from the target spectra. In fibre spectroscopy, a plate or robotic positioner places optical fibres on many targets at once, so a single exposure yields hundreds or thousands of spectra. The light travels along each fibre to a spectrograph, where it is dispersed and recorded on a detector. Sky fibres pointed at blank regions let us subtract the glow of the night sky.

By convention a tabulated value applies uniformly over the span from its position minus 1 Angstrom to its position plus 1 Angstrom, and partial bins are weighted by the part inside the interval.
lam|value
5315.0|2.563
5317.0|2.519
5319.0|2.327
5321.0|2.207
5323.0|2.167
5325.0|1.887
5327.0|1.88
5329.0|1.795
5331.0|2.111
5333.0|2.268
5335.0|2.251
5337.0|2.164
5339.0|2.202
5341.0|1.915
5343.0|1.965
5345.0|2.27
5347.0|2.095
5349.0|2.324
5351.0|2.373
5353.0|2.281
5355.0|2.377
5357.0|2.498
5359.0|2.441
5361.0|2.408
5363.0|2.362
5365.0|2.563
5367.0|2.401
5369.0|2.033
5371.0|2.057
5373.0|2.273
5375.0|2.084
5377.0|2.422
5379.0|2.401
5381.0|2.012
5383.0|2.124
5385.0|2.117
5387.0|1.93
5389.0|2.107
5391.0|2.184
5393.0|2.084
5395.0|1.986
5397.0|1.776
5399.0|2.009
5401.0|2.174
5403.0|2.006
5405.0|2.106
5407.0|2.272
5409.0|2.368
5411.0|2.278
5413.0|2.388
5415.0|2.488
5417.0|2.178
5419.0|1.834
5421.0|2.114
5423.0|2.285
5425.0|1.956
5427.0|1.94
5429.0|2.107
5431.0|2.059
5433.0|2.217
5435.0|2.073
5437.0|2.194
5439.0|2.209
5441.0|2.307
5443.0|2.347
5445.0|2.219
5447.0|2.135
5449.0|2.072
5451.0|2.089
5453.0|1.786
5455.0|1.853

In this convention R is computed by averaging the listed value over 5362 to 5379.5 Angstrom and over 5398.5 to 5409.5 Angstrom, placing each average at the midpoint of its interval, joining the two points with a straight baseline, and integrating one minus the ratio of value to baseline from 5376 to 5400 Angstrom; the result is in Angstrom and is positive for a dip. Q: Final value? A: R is 1.3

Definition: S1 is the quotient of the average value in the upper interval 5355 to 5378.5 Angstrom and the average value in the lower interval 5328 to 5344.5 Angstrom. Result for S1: 1.11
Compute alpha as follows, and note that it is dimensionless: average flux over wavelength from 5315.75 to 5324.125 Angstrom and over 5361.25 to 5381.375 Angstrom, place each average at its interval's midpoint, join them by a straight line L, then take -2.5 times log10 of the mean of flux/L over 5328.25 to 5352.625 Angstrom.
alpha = 0.07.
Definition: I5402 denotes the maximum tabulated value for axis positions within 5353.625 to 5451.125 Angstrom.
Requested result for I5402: 2.563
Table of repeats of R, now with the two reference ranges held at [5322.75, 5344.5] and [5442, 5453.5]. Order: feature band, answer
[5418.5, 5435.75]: 0.3 Angstrom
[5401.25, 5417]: -1.2 Angstrom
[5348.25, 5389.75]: -3.8 Angstrom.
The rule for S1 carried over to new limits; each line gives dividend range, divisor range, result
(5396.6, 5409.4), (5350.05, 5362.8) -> 0.88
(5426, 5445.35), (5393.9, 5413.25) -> 1.02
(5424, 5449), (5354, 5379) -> 0.92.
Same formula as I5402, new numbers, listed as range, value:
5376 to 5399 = 2.422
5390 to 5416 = 2.488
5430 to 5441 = 2.307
